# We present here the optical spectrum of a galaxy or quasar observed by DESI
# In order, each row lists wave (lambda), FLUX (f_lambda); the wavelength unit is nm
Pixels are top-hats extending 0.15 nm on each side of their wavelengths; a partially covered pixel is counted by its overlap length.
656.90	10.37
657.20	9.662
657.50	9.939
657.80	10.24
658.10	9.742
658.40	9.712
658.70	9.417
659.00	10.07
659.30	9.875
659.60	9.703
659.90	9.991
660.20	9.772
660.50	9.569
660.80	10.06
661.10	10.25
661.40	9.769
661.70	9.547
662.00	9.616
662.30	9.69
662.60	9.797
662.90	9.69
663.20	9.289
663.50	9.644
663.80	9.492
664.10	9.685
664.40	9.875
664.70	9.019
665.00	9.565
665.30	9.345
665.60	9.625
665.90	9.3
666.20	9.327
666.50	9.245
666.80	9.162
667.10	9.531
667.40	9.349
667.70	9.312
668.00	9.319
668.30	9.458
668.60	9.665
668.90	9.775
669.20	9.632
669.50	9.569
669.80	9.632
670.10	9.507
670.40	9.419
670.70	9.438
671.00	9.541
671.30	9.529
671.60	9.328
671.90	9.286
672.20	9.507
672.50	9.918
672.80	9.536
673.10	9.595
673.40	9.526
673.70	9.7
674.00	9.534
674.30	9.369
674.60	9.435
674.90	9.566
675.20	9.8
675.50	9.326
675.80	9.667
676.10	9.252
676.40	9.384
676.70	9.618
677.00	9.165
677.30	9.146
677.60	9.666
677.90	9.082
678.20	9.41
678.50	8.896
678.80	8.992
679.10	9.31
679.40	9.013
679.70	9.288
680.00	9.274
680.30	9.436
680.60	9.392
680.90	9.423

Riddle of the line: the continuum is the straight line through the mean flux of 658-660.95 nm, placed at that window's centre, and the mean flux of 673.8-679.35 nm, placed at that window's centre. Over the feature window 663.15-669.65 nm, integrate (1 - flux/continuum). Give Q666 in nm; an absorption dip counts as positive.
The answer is 0.10 nm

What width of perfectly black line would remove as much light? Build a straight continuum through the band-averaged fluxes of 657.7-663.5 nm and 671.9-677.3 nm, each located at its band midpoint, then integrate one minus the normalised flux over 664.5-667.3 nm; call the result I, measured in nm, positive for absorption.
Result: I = 0.09 nm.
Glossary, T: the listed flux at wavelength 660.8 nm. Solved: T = 10.06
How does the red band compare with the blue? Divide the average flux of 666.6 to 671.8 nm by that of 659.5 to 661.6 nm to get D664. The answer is 0.96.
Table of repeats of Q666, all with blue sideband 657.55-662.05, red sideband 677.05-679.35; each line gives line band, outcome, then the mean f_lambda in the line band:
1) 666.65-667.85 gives 0.03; 9.34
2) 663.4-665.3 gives 0.03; 9.53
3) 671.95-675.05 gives -0.06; 9.56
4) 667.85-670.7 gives -0.01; 9.55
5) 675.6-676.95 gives -0.03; 9.45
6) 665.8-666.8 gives 0.04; 9.27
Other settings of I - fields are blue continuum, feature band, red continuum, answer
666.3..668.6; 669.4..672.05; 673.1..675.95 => -0.01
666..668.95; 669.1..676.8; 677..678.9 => -0.19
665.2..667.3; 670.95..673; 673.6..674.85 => -0.01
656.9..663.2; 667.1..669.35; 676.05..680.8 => 0.02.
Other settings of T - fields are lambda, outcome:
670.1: 9.507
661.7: 9.547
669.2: 9.632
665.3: 9.345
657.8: 10.24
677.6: 9.666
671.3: 9.529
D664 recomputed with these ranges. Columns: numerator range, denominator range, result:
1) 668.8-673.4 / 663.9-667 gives 1.01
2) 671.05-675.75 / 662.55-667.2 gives 1.01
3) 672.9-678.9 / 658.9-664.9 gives 0.97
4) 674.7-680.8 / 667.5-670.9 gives 0.98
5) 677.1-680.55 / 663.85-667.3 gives 0.98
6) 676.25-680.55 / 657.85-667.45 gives 0.96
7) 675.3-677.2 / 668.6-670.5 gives 0.98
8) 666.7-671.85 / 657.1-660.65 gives 0.97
